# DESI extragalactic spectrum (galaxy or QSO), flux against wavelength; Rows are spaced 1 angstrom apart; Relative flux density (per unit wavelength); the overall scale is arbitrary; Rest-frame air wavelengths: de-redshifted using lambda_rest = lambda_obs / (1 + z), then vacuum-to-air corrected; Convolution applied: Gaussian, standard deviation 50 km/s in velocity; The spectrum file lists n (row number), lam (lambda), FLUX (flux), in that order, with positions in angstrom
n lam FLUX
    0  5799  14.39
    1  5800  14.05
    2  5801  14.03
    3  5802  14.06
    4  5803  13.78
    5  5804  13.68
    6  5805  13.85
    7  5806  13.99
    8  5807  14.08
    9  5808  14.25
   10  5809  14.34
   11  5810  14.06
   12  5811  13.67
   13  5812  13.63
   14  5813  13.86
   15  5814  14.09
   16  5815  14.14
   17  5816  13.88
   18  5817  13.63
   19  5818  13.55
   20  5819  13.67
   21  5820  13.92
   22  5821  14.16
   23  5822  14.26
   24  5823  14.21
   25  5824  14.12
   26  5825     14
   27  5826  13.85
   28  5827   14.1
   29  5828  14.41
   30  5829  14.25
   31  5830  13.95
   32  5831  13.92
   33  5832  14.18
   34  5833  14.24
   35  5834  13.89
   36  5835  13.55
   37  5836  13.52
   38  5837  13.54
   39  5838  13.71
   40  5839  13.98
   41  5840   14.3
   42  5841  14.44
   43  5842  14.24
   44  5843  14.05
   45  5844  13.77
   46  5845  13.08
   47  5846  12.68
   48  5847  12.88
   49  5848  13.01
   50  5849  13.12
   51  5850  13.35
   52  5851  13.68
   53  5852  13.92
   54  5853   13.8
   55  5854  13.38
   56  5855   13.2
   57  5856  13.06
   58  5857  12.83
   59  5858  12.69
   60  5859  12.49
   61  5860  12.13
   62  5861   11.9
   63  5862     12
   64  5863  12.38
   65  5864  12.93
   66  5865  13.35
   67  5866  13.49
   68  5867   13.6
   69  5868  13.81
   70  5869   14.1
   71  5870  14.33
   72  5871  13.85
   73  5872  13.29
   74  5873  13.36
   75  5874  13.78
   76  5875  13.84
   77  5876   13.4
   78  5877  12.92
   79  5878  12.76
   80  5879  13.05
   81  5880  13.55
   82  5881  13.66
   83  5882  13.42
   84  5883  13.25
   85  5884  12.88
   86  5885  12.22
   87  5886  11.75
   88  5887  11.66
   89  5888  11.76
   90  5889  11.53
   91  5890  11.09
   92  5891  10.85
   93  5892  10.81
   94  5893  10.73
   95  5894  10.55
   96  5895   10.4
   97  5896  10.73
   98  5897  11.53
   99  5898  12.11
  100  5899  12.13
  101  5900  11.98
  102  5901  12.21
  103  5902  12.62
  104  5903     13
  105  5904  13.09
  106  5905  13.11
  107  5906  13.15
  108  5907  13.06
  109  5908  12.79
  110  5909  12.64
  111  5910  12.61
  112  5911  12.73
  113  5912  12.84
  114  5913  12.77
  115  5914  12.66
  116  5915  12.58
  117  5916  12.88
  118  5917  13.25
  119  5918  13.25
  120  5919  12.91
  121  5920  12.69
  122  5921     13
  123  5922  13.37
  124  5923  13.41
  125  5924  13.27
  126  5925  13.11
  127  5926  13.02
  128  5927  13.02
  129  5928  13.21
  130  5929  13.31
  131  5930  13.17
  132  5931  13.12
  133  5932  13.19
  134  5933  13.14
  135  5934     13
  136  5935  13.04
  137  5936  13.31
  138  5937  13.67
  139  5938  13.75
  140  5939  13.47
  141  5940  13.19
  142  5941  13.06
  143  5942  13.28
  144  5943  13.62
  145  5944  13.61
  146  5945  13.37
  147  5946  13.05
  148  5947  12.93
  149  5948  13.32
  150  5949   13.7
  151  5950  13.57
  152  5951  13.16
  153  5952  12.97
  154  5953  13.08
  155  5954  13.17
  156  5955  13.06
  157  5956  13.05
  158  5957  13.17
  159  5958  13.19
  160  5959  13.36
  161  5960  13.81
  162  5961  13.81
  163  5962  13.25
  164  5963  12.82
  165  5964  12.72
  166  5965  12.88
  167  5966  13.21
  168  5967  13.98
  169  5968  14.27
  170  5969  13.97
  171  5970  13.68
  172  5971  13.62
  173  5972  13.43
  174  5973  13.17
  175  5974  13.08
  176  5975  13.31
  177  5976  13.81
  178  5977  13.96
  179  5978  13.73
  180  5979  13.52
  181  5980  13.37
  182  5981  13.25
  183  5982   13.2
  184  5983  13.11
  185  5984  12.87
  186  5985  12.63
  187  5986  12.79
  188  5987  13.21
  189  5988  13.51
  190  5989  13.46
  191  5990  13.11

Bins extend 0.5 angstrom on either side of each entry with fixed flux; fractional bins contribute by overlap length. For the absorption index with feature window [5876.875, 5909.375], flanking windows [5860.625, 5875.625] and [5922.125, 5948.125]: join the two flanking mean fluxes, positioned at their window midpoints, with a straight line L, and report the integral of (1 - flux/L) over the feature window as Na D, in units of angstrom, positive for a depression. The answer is 2.7 angstrom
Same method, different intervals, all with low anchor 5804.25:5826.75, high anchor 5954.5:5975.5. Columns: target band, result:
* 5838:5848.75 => 0.2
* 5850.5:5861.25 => 0.6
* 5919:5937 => 0.5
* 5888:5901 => 2.3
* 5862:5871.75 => 0.2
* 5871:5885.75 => 0.5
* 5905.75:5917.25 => 0.7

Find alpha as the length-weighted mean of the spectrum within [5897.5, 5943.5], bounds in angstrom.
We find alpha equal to 13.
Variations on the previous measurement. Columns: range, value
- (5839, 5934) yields 12.9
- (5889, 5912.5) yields 12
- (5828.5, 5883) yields 13.4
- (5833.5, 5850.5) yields 13.6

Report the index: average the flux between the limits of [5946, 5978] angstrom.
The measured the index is 13.4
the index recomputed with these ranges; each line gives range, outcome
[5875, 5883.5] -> 13.3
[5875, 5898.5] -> 12.1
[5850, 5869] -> 13.1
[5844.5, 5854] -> 13.3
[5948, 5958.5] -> 13.2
